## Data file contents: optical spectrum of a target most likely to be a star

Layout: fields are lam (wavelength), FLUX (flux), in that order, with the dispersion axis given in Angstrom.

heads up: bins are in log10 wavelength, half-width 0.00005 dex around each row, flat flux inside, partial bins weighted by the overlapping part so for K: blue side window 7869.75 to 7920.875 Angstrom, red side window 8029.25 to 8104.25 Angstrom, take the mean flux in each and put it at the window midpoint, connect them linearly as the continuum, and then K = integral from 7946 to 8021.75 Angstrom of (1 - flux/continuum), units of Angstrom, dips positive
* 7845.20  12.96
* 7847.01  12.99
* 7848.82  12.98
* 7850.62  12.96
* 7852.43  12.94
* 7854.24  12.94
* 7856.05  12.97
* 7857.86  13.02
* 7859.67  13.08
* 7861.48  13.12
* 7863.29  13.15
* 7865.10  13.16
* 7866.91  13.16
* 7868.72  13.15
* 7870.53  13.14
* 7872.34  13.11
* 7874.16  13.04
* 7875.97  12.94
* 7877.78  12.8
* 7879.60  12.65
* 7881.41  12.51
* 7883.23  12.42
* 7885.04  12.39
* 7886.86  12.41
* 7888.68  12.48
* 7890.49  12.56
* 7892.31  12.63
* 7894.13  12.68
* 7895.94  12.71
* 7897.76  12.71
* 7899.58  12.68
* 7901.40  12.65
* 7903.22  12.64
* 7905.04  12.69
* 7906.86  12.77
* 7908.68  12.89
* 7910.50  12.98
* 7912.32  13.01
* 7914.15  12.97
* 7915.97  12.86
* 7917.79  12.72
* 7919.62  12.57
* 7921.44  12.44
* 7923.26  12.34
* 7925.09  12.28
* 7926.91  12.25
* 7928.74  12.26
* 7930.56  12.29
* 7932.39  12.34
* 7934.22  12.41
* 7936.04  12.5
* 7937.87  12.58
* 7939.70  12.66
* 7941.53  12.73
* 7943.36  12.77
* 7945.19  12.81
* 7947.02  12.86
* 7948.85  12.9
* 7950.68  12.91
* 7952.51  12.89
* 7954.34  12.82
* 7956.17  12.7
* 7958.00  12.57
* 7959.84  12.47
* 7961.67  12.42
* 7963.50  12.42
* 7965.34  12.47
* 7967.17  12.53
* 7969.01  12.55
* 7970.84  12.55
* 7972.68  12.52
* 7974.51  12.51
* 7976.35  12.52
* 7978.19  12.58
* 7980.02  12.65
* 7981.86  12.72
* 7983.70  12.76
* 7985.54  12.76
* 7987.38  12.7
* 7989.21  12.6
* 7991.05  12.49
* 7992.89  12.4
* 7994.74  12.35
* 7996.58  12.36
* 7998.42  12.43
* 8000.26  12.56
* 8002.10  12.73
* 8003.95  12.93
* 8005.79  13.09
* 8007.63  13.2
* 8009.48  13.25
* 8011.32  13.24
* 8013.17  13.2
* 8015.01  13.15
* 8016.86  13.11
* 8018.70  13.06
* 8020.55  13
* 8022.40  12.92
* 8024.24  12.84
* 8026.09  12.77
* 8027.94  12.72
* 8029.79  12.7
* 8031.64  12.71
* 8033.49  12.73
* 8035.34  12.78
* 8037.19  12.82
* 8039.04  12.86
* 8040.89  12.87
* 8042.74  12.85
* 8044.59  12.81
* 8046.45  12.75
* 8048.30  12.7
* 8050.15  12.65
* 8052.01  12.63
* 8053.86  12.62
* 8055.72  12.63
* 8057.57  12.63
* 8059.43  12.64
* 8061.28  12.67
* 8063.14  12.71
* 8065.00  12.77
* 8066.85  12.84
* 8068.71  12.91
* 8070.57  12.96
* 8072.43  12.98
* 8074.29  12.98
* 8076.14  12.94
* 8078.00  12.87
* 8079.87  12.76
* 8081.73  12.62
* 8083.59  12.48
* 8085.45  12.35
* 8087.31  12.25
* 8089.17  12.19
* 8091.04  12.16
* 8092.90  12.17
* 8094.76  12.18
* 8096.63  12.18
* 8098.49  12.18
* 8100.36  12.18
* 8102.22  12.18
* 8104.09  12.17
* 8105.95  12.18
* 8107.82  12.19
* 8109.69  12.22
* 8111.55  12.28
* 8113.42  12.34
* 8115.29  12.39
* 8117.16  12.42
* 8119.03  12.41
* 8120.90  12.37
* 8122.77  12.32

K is -0.4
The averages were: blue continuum 12.7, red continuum 12.6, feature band 12.7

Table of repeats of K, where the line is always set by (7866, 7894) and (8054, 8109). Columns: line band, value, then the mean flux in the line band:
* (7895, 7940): 0.4 Angstrom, 12.6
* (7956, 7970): 0.2 Angstrom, 12.5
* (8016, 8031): -0.4 Angstrom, 12.9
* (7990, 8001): 0.2 Angstrom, 12.4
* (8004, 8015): -0.5 Angstrom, 13.2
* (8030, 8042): -0.2 Angstrom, 12.8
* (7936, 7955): -0.1 Angstrom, 12.8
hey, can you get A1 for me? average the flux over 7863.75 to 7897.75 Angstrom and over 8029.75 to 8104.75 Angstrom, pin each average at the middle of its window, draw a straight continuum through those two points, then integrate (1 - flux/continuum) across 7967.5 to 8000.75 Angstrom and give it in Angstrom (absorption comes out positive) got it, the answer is 0.34 Angstrom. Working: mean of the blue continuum 12.8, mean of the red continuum 12.6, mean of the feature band 12.6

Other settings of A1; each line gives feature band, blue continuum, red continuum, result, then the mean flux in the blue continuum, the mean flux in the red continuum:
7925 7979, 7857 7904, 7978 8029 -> 1.0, 12.8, 12.8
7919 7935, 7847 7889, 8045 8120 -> 0.6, 12.9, 12.5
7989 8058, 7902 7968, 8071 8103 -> -1.5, 12.6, 12.5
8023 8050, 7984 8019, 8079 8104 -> -0.3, 12.8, 12.3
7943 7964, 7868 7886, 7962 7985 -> -0.2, 12.8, 12.6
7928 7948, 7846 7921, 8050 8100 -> 0.3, 12.8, 12.6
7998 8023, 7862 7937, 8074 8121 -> -1.0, 12.7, 12.4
